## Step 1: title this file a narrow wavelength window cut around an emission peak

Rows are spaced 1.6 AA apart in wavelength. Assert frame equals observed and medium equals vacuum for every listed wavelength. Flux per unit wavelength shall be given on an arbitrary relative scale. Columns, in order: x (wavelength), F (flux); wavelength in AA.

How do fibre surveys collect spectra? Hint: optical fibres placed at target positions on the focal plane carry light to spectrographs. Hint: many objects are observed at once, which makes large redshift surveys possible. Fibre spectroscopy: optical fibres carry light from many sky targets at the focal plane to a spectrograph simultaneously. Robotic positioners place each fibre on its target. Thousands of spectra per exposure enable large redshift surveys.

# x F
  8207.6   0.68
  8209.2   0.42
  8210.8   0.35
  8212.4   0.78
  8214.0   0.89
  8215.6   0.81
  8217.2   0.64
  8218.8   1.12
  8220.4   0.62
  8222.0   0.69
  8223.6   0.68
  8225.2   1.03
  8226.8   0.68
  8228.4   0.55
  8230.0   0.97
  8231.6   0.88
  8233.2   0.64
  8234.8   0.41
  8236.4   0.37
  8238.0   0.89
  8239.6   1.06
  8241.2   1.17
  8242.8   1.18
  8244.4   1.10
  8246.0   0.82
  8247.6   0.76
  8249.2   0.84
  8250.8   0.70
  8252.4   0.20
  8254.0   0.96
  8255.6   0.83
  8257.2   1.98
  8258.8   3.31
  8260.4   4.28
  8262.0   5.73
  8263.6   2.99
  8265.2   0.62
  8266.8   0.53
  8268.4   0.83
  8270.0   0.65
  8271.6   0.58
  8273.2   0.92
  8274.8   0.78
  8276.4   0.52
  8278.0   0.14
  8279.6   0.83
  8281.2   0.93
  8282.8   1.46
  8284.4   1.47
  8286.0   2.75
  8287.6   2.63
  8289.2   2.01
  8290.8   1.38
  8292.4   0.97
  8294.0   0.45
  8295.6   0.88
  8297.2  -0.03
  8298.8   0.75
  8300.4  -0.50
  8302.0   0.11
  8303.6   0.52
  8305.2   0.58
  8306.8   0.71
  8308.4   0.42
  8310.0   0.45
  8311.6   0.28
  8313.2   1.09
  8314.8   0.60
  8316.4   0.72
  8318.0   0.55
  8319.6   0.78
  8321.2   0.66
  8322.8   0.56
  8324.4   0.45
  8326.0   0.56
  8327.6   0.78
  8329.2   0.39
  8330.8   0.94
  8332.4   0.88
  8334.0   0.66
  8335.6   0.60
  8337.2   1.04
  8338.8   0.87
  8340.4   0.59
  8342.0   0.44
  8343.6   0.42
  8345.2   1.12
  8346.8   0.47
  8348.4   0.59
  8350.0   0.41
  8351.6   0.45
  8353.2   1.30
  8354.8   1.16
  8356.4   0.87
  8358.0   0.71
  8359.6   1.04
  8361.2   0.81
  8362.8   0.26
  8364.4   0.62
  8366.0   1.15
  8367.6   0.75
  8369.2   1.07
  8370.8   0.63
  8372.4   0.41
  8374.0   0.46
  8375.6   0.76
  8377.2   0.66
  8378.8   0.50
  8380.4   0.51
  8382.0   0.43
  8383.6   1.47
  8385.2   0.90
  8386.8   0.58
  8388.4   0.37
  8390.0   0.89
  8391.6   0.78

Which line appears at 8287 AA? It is [N II]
